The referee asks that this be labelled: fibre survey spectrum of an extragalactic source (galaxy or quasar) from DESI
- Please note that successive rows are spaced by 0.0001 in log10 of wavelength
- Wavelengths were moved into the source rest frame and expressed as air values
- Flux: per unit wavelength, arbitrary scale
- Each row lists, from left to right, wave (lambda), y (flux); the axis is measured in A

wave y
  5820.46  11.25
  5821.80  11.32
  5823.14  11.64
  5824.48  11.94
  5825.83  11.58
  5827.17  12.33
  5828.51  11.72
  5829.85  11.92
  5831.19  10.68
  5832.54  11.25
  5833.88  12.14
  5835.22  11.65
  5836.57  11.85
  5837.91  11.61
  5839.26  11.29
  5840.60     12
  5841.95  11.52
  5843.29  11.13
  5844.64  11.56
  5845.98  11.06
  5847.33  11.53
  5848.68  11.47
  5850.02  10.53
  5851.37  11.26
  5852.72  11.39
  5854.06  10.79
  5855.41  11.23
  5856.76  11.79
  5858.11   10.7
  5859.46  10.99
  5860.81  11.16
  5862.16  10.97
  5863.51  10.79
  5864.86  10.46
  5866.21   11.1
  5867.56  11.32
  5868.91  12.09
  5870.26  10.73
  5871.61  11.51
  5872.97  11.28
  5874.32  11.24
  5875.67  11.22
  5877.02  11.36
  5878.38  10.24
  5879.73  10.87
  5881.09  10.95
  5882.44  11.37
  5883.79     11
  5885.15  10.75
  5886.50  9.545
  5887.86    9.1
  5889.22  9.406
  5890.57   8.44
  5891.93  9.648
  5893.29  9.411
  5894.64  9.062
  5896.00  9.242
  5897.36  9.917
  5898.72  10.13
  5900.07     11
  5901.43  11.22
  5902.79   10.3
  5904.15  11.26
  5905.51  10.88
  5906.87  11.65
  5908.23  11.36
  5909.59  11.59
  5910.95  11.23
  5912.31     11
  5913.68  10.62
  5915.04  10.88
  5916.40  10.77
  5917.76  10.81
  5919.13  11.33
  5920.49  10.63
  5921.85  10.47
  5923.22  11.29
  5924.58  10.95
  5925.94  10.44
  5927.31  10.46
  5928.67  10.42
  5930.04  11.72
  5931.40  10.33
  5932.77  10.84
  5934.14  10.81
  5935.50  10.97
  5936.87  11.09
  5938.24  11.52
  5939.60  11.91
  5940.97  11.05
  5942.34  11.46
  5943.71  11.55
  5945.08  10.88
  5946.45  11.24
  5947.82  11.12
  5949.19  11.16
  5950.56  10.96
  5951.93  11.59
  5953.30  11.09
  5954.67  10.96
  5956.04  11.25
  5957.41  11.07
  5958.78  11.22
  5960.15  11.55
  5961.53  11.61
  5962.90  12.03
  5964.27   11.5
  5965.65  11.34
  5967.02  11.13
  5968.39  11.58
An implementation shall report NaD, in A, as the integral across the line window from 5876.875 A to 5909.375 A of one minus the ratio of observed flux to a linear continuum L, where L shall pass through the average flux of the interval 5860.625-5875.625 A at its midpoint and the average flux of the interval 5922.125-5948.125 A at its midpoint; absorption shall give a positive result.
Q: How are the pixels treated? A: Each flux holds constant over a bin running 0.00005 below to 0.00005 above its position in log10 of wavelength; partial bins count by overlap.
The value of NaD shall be 2.3 A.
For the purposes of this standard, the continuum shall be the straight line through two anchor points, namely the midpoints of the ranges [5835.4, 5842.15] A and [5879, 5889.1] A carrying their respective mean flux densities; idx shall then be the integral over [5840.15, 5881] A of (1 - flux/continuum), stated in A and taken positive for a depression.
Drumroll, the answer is -0.4 A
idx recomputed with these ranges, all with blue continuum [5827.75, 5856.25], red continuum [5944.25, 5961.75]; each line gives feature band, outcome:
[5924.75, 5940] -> 0.4 A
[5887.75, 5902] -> 2.0 A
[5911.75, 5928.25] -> 0.7 A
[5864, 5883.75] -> 0.4 A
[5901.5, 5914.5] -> 0.2 A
